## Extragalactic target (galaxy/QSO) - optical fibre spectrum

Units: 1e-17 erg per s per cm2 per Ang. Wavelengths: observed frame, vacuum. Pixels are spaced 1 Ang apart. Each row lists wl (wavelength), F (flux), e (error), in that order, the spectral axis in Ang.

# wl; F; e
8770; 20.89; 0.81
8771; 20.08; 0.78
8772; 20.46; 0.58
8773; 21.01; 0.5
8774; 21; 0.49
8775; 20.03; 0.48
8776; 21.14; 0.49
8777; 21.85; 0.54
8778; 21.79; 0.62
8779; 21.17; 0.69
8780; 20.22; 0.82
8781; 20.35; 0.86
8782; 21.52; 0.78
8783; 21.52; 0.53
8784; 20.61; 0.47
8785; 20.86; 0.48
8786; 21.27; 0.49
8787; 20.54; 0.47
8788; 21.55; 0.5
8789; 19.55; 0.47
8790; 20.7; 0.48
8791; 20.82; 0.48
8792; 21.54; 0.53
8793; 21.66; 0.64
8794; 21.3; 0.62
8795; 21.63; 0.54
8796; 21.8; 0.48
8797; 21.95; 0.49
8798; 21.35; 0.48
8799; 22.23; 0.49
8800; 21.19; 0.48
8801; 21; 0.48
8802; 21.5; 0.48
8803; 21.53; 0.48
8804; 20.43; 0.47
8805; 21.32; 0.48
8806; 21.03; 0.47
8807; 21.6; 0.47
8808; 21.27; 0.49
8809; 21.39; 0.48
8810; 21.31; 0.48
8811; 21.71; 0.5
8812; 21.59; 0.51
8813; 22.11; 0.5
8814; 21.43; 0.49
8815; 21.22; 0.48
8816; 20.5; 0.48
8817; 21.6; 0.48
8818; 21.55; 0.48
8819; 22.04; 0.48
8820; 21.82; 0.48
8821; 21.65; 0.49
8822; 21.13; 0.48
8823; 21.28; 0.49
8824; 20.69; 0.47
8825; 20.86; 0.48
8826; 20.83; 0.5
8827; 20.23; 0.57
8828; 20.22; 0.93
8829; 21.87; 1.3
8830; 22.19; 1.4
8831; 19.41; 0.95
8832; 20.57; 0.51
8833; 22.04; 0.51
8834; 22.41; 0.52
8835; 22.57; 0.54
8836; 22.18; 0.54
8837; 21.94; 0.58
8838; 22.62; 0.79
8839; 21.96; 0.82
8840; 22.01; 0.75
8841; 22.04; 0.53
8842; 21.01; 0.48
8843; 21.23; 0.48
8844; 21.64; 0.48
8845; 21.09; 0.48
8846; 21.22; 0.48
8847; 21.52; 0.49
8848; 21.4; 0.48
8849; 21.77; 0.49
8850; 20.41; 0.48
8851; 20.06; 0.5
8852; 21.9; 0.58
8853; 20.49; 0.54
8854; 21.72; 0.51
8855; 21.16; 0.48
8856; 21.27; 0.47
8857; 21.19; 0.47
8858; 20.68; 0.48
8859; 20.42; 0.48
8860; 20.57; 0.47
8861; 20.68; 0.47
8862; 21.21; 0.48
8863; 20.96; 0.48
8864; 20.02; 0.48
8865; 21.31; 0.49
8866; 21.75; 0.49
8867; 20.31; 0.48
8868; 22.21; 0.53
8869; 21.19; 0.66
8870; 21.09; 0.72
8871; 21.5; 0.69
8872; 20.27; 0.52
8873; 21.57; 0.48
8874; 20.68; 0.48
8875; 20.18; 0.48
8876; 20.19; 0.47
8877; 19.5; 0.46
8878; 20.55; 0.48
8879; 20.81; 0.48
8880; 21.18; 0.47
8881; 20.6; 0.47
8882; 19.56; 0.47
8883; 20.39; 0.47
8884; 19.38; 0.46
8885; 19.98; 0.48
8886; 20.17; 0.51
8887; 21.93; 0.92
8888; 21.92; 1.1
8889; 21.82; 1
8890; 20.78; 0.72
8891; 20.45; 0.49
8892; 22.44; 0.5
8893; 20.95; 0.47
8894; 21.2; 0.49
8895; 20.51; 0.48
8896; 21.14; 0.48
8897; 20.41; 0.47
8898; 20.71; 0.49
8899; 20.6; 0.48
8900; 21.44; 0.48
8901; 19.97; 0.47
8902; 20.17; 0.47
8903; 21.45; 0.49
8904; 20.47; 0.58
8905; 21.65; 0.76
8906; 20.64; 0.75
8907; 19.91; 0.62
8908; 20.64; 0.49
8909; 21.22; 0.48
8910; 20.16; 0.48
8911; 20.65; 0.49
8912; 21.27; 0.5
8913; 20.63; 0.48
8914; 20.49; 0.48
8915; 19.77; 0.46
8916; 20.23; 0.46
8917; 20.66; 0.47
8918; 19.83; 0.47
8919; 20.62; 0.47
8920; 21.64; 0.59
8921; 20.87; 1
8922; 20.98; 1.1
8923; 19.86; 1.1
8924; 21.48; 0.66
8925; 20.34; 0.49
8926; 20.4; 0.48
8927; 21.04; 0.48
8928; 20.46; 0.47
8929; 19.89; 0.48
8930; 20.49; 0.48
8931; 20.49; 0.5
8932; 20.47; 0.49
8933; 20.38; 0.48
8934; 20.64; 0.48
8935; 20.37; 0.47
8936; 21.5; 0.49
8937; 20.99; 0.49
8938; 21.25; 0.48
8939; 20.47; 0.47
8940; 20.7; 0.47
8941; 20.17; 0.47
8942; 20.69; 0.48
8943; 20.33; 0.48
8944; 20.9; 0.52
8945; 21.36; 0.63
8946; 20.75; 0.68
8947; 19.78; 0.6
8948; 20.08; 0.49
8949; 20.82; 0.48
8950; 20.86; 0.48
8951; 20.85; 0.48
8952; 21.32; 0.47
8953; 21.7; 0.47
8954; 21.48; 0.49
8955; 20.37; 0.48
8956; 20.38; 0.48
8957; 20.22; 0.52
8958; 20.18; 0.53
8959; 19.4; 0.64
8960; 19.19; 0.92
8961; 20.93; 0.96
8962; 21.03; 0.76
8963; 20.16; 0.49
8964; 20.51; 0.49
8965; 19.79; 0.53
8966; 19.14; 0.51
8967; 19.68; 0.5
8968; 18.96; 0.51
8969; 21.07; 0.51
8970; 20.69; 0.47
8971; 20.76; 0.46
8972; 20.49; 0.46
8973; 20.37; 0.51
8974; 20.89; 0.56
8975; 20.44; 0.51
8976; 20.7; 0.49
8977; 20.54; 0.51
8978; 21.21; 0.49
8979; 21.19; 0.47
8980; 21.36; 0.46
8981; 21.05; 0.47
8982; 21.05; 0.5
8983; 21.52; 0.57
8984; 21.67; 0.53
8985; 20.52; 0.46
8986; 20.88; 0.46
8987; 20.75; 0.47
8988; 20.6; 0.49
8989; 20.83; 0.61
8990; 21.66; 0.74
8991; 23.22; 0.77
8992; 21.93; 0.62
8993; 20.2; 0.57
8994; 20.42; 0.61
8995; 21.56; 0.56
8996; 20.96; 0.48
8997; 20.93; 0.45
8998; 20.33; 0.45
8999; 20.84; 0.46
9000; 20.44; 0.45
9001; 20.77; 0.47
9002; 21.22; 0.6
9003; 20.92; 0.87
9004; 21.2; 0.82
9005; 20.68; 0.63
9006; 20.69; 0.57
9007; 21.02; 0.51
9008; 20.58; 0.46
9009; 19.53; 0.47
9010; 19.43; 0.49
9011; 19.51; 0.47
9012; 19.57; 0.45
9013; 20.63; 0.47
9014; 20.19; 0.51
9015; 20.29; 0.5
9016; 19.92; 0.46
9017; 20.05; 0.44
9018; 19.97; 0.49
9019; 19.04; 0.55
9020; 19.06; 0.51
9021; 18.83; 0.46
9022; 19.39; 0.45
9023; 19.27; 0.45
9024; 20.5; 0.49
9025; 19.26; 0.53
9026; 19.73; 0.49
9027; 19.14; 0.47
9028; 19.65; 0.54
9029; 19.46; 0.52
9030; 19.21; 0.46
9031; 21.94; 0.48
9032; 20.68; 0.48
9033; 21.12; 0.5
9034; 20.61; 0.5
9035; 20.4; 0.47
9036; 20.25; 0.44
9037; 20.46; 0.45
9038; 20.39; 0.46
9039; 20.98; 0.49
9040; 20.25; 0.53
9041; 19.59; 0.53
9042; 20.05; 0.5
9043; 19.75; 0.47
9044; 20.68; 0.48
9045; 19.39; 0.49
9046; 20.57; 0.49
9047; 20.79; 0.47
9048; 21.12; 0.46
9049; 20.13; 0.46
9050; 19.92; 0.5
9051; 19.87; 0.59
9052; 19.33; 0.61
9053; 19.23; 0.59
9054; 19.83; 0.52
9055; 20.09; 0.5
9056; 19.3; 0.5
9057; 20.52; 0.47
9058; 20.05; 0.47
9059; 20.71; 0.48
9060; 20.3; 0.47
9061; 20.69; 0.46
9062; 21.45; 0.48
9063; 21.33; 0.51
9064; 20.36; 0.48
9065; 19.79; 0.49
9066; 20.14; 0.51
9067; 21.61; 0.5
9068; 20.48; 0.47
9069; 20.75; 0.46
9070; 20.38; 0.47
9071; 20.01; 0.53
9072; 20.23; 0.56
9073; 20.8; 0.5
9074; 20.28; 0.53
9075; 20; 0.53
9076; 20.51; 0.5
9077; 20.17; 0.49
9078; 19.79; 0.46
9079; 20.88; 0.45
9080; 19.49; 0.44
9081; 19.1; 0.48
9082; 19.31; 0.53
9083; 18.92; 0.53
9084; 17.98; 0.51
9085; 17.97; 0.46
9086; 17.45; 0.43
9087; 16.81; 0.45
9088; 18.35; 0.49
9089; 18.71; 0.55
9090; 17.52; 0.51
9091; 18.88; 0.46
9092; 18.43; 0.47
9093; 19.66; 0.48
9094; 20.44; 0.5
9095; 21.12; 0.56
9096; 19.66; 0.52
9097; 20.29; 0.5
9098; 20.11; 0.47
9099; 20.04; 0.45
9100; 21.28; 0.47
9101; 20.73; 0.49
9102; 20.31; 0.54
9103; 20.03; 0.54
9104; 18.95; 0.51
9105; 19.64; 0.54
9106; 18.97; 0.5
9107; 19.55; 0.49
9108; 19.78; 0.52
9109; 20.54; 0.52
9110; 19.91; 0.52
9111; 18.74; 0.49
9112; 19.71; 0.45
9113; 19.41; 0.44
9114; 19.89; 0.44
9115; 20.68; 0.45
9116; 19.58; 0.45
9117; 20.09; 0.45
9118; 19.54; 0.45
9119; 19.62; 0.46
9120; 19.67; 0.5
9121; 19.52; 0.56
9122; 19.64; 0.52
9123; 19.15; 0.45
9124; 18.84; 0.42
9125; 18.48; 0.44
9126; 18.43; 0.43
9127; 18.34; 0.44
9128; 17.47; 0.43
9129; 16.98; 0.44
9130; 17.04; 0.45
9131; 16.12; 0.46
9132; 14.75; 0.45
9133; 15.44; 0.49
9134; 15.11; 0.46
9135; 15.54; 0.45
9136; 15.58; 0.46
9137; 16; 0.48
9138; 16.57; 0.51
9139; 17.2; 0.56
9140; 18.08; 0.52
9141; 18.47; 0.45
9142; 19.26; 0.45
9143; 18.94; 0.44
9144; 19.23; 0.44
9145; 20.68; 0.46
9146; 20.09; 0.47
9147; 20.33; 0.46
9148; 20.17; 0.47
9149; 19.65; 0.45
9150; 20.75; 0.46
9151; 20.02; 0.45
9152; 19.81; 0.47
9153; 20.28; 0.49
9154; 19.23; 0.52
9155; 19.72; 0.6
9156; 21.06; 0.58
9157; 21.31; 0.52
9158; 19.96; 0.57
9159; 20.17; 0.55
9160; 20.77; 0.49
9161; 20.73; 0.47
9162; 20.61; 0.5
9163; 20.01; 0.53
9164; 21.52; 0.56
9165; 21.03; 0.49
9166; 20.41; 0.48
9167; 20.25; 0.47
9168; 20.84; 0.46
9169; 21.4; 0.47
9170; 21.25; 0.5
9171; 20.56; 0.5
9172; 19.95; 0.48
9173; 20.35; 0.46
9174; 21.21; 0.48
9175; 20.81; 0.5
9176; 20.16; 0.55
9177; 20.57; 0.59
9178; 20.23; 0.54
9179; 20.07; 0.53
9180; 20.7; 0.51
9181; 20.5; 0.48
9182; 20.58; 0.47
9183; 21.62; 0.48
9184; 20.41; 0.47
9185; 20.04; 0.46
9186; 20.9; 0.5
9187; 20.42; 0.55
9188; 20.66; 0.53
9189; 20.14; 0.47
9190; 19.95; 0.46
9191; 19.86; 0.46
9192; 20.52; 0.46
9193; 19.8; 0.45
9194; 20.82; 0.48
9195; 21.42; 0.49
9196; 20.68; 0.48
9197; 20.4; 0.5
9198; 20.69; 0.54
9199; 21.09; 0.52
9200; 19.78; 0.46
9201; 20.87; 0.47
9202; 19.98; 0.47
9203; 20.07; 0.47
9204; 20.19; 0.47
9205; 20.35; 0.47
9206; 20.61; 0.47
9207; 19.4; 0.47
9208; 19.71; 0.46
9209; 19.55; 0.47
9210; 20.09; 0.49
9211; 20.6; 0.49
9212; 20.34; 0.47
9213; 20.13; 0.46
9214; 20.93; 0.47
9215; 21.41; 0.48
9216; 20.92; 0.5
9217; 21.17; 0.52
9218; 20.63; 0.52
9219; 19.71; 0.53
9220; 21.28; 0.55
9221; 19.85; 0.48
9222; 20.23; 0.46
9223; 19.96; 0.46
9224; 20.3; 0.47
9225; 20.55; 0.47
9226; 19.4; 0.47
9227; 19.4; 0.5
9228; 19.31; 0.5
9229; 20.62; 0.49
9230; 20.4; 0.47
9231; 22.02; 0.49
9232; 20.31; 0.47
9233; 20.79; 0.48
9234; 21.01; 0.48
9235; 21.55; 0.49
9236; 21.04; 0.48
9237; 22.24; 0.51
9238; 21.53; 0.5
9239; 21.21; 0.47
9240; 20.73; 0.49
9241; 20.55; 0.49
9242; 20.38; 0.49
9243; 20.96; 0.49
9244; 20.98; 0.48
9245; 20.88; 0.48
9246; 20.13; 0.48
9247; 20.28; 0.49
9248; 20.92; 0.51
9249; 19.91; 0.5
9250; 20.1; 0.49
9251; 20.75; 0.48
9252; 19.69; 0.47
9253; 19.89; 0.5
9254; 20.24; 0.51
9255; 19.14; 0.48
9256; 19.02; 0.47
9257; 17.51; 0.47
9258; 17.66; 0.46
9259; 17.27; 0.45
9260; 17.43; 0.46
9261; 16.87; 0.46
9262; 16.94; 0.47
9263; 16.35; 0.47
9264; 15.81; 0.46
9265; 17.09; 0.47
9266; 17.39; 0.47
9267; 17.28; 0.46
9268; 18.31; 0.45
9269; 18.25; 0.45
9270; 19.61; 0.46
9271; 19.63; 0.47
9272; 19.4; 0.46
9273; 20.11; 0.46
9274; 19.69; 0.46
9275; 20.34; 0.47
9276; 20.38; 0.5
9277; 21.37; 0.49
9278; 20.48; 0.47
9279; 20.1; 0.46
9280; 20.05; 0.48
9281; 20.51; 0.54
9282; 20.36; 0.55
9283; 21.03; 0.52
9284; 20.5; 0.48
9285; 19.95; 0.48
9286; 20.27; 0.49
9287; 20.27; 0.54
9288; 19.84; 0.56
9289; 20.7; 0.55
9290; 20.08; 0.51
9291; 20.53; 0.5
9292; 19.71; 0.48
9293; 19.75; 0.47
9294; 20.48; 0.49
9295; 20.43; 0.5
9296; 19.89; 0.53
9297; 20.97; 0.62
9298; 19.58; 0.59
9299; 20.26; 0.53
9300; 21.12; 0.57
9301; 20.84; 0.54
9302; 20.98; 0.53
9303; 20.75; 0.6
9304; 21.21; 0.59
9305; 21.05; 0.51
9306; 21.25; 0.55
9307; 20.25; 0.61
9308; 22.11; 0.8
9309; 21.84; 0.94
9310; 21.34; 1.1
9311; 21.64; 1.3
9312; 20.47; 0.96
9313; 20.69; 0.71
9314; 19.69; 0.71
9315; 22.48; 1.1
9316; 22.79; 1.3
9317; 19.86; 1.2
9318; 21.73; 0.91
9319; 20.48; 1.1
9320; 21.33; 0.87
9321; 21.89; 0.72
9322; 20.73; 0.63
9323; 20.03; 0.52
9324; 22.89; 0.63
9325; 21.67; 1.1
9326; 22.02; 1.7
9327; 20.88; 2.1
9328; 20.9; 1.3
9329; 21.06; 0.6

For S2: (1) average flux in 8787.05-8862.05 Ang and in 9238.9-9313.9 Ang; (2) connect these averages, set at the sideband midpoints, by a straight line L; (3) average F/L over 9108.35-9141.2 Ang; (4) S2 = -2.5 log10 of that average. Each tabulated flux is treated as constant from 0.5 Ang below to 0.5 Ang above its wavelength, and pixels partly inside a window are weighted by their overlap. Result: 0.12 mag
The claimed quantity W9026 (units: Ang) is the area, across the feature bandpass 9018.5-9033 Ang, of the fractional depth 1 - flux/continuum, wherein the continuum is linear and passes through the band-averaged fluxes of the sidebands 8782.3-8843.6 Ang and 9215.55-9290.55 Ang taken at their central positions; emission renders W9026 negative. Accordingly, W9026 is 0.7 Ang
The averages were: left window 21.4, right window 19.9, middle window 19.7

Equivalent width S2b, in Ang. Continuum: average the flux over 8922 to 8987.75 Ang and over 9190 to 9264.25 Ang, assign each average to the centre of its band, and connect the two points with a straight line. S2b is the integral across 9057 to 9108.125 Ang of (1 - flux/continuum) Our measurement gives 1.4 Ang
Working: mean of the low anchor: 20.6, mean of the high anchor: 20.1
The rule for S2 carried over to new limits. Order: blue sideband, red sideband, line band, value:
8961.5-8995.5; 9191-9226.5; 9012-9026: 0.05 mag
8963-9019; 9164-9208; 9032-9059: 0.02 mag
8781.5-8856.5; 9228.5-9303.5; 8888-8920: 0.02 mag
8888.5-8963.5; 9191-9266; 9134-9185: 0.02 mag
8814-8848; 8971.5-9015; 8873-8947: 0.02 mag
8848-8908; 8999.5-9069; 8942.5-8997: -0.01 mag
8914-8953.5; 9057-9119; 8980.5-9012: -0.03 mag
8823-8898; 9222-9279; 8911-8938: 0.01 mag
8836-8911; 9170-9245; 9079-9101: 0.08 mag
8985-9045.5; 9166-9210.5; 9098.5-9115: 0.03 mag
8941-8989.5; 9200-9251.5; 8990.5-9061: 0.02 mag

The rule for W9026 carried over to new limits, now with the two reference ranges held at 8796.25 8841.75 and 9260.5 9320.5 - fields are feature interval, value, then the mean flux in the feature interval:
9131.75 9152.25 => 2.31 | 18.2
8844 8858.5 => 0.14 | 21.2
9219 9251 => -0.57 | 20.6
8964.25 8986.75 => 0.39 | 20.6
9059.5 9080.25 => 0.26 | 20.5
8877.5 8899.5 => 0.47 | 20.8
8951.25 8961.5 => 0.26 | 20.5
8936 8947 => 0.18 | 20.8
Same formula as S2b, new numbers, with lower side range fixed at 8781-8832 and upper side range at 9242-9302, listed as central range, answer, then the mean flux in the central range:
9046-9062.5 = 0.1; 20.2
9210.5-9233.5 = -0.8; 20.4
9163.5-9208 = -1.4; 20.5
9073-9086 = 0.5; 19.5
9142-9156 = 0.1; 19.9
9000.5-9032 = 0.7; 20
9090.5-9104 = 0.1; 20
